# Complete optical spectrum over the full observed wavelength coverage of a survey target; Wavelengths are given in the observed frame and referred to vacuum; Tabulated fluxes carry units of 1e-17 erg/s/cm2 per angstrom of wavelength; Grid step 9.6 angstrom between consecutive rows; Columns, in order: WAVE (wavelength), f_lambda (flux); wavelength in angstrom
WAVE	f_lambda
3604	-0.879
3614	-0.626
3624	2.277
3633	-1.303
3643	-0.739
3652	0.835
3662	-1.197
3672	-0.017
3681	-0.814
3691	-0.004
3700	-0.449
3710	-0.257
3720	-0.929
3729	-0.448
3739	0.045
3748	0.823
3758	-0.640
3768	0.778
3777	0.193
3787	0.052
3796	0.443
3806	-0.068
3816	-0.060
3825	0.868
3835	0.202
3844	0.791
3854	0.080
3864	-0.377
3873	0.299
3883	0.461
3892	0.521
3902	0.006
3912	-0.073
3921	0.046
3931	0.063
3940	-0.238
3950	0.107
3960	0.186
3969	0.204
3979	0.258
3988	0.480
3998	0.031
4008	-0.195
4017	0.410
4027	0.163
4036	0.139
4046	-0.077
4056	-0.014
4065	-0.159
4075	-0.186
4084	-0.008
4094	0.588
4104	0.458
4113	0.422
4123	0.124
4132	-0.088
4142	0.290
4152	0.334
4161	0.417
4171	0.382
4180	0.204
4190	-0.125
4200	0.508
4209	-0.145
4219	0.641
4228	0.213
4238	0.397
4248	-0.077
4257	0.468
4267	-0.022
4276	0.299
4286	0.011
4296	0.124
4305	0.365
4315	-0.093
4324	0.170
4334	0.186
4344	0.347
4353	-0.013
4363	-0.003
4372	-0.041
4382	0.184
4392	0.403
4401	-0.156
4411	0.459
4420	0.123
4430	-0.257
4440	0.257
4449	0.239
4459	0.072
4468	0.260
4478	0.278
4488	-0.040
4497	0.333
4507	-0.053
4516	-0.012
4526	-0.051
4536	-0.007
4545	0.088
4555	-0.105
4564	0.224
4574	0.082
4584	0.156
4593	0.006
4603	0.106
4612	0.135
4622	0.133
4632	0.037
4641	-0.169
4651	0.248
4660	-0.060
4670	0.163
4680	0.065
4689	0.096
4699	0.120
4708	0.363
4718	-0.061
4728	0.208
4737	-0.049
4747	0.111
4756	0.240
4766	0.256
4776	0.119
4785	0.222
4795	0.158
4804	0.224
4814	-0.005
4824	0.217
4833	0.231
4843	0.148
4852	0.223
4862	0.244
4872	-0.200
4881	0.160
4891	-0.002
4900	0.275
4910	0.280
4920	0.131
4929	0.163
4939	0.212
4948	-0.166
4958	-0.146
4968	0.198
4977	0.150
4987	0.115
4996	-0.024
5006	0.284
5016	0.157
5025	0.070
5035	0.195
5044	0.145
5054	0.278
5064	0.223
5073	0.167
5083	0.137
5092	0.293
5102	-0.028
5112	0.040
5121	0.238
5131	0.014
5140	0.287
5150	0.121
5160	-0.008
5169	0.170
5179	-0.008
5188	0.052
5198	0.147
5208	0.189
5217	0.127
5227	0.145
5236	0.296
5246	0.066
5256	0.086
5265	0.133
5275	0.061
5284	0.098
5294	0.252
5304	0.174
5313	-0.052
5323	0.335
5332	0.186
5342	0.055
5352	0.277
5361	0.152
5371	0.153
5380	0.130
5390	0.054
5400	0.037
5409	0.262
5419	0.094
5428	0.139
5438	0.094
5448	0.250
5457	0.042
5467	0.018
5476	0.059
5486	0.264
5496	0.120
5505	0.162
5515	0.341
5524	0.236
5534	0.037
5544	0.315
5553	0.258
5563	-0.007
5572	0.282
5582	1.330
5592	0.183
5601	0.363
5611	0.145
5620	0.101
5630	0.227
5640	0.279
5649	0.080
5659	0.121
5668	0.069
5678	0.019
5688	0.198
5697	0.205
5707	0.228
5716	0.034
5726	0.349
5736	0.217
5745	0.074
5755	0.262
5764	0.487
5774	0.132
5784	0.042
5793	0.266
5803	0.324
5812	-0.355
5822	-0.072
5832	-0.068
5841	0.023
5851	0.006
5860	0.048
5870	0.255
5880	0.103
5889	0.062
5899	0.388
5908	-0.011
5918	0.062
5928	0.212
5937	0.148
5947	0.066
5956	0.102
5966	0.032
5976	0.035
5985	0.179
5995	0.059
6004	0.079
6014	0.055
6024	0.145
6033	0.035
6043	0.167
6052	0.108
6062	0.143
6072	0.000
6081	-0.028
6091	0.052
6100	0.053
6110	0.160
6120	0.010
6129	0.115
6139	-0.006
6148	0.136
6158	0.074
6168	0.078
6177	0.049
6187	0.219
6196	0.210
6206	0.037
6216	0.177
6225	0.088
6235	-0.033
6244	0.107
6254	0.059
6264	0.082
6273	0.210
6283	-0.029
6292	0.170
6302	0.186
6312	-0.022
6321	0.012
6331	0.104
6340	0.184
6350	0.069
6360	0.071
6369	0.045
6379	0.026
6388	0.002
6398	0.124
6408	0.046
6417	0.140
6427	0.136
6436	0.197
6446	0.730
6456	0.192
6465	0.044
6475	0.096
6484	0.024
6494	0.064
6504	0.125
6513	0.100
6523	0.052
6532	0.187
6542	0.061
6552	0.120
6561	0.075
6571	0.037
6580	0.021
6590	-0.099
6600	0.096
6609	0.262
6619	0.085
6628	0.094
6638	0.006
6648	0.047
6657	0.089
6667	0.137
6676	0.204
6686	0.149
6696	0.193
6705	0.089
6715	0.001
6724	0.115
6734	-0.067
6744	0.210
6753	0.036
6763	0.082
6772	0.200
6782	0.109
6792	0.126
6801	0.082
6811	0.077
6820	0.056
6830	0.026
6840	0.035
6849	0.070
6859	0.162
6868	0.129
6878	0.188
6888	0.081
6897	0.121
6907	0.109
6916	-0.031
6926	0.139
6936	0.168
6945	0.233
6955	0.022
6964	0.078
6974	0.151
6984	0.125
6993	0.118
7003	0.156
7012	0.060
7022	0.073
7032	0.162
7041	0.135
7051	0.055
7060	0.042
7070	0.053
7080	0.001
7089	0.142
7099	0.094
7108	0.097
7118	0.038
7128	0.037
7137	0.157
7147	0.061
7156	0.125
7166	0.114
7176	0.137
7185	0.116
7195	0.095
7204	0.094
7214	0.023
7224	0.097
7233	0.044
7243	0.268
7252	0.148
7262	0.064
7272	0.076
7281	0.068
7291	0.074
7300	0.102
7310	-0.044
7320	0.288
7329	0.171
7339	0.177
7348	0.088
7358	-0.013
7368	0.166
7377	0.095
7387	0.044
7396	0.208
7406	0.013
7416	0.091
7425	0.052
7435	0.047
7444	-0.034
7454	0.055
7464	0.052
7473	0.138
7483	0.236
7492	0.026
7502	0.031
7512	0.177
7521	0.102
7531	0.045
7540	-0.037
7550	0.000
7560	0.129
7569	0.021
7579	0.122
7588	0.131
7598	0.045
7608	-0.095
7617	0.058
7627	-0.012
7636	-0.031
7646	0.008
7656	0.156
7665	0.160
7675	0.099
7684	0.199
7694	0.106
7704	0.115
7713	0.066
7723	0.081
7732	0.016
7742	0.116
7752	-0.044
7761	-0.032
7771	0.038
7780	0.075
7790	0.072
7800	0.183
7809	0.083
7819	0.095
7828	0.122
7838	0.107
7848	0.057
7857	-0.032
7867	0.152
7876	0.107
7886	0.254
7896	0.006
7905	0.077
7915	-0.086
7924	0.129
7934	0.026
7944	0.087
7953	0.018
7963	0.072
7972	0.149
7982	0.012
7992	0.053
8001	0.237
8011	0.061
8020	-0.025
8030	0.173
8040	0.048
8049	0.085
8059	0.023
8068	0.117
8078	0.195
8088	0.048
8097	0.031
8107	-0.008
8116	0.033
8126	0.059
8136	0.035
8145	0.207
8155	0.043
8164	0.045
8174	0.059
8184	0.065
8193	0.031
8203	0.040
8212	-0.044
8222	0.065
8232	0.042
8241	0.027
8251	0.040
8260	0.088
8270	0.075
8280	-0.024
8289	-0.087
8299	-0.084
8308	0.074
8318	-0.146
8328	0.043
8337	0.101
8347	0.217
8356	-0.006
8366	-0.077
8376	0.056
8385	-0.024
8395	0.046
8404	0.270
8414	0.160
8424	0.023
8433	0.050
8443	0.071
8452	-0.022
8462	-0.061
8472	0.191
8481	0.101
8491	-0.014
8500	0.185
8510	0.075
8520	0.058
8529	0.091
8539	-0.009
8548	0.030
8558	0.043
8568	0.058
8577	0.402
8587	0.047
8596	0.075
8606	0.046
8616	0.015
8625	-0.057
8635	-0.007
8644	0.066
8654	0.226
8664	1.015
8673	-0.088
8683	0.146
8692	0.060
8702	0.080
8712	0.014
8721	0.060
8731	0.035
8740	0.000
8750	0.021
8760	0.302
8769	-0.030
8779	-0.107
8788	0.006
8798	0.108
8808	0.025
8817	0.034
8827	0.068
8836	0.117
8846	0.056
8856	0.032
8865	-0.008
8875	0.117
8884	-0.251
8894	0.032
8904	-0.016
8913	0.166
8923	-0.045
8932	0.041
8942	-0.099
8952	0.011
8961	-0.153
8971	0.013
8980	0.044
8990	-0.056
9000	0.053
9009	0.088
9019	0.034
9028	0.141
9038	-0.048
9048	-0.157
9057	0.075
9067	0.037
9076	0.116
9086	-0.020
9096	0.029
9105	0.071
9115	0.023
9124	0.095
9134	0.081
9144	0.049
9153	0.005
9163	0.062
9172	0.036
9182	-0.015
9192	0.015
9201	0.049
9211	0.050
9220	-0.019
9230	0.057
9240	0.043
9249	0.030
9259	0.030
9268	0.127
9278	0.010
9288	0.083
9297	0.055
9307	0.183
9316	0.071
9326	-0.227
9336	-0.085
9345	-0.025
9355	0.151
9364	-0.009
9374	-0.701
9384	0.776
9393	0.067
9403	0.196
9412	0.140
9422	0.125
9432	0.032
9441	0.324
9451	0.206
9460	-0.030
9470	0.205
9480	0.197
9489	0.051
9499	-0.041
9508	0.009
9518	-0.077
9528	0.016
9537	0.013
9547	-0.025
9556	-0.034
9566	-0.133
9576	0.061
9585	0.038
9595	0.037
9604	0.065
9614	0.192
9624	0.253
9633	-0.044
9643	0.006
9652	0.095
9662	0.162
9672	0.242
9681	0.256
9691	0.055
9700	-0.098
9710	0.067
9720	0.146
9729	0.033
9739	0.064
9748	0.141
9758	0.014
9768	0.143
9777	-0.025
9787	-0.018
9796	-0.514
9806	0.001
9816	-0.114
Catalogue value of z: 0.729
